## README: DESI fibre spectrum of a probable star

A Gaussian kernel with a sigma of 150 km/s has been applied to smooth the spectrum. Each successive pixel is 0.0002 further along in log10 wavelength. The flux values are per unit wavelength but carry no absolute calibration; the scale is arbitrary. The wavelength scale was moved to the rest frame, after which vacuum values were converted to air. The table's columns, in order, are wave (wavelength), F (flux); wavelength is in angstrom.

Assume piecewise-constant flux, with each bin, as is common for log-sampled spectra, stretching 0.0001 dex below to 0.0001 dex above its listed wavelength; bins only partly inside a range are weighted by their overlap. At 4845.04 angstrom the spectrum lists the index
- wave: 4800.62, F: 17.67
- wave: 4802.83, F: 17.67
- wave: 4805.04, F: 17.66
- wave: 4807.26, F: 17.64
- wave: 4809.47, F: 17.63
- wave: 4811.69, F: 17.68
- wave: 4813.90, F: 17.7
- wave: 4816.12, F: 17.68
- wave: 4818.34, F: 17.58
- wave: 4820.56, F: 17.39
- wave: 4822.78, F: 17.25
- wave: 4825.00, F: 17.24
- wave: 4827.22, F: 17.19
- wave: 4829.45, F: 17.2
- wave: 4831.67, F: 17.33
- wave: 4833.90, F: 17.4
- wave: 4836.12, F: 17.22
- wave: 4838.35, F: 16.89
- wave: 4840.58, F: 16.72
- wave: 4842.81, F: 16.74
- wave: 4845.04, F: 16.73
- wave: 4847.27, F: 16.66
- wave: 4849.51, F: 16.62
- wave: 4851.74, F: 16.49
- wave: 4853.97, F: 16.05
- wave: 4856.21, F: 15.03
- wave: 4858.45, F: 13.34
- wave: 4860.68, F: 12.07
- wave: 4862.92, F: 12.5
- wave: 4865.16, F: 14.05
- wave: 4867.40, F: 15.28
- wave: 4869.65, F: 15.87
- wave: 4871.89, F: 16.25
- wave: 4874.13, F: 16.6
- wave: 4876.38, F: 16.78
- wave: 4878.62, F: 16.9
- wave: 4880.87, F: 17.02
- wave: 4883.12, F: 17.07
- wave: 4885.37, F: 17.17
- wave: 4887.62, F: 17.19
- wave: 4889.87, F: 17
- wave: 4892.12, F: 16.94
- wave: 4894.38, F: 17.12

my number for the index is 16.73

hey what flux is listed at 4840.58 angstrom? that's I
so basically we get 16.72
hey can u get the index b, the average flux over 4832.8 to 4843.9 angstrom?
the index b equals 17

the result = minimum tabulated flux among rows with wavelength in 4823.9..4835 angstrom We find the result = 17.19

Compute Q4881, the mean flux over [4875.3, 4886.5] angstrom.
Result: 17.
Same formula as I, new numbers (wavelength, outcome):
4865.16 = 14.05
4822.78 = 17.25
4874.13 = 16.6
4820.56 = 17.39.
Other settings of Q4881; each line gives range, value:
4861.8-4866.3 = 13.3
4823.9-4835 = 17.3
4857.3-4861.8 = 12.7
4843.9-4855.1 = 16.5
